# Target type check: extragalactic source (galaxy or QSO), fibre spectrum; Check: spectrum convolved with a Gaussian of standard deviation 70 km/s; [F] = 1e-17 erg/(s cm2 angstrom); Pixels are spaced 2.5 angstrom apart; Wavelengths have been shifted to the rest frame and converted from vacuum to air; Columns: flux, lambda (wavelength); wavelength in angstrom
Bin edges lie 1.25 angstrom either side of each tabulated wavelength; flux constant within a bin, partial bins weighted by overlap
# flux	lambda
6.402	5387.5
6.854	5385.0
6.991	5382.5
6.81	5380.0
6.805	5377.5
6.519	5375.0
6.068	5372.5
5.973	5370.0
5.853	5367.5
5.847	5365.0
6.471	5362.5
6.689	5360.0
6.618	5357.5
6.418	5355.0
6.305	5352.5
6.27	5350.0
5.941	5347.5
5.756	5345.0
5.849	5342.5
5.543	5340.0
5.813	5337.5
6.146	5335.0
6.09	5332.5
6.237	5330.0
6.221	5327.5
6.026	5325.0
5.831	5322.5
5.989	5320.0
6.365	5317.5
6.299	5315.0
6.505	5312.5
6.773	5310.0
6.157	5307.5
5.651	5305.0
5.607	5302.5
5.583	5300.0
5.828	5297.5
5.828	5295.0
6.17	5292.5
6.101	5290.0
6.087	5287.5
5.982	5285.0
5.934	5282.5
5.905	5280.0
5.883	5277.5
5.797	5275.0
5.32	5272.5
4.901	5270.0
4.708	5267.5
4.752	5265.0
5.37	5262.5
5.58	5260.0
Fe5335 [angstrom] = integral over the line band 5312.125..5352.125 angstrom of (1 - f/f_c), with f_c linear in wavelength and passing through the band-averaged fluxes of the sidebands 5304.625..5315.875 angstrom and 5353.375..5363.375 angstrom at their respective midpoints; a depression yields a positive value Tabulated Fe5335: 2.3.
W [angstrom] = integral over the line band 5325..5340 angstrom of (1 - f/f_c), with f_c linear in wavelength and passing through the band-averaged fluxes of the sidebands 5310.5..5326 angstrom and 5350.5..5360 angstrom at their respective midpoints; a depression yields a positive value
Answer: 0.6 angstrom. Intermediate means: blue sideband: 6.2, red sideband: 6.46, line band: 6.05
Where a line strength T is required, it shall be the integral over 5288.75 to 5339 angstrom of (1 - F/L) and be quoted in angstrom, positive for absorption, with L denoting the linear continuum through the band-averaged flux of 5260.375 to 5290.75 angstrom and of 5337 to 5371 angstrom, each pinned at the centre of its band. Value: -2.0 angstrom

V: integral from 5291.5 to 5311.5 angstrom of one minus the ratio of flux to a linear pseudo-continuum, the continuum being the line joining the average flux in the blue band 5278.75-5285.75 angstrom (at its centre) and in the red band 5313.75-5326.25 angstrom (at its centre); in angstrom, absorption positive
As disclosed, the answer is 0.2 angstrom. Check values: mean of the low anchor 5.94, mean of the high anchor 6.1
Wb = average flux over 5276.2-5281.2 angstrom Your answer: 5.89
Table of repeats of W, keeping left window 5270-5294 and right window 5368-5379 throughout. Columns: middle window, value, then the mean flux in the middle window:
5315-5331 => -0.2 angstrom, 6.12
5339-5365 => 0.1 angstrom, 6.18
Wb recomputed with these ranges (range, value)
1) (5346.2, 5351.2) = 6.1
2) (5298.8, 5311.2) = 5.95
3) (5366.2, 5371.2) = 5.91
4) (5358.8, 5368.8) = 6.21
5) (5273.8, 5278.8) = 5.84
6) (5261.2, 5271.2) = 4.94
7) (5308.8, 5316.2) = 6.53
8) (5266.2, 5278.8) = 5.32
